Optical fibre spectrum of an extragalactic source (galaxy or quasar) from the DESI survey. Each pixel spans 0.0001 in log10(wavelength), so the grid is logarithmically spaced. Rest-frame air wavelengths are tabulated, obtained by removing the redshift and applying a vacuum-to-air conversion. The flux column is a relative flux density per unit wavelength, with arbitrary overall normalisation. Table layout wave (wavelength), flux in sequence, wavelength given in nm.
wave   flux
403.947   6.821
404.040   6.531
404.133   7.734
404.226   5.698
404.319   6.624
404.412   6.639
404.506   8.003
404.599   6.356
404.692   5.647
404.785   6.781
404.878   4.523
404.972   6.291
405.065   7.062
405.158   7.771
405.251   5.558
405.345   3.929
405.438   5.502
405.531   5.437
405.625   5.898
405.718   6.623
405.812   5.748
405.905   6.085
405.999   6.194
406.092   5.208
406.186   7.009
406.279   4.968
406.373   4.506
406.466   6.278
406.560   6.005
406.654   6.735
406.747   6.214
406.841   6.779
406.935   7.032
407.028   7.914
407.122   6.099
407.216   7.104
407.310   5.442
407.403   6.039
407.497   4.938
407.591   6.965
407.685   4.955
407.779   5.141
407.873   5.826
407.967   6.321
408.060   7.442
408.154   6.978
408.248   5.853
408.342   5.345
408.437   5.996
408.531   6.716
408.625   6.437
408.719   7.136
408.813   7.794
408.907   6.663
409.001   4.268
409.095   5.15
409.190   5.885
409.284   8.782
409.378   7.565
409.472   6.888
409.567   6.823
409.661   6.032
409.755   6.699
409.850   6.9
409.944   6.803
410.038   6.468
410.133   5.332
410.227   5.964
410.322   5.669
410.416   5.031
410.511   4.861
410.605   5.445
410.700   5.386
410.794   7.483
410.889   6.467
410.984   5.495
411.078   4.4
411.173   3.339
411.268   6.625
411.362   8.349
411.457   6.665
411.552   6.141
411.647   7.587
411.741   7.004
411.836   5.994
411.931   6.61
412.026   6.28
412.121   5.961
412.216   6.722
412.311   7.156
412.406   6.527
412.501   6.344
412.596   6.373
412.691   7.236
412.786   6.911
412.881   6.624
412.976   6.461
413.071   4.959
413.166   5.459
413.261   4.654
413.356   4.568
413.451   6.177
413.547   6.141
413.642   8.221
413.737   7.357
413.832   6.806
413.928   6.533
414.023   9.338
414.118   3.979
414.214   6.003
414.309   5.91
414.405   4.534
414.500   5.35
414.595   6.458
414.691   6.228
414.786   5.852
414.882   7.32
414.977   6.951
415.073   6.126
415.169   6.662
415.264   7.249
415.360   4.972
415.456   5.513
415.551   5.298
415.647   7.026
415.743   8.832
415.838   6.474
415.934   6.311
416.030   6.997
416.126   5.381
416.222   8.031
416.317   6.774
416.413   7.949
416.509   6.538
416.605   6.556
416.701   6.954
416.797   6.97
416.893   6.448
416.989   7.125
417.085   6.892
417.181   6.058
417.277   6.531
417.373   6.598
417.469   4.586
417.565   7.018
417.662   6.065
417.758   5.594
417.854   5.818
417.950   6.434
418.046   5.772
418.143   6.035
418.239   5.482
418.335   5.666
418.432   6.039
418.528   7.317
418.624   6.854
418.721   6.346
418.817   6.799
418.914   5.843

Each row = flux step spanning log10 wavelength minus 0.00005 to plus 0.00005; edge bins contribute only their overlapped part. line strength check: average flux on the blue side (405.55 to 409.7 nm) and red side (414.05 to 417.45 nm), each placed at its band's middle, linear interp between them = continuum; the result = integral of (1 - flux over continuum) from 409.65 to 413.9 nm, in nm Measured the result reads 0.09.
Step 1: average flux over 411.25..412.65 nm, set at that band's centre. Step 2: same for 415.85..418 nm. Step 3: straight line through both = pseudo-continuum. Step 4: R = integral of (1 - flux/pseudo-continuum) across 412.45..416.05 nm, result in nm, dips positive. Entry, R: 0.163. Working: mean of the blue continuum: 6.69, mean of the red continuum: 6.53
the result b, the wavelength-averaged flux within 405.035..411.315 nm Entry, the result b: 6.11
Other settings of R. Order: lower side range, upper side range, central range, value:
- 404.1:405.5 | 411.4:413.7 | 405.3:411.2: 0.21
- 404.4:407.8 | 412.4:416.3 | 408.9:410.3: -0.04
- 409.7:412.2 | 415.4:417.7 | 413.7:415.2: 0.02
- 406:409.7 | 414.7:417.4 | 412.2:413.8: 0.04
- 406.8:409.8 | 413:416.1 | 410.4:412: 0.07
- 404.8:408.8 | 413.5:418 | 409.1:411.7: 0.01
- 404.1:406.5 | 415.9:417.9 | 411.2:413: -0.10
